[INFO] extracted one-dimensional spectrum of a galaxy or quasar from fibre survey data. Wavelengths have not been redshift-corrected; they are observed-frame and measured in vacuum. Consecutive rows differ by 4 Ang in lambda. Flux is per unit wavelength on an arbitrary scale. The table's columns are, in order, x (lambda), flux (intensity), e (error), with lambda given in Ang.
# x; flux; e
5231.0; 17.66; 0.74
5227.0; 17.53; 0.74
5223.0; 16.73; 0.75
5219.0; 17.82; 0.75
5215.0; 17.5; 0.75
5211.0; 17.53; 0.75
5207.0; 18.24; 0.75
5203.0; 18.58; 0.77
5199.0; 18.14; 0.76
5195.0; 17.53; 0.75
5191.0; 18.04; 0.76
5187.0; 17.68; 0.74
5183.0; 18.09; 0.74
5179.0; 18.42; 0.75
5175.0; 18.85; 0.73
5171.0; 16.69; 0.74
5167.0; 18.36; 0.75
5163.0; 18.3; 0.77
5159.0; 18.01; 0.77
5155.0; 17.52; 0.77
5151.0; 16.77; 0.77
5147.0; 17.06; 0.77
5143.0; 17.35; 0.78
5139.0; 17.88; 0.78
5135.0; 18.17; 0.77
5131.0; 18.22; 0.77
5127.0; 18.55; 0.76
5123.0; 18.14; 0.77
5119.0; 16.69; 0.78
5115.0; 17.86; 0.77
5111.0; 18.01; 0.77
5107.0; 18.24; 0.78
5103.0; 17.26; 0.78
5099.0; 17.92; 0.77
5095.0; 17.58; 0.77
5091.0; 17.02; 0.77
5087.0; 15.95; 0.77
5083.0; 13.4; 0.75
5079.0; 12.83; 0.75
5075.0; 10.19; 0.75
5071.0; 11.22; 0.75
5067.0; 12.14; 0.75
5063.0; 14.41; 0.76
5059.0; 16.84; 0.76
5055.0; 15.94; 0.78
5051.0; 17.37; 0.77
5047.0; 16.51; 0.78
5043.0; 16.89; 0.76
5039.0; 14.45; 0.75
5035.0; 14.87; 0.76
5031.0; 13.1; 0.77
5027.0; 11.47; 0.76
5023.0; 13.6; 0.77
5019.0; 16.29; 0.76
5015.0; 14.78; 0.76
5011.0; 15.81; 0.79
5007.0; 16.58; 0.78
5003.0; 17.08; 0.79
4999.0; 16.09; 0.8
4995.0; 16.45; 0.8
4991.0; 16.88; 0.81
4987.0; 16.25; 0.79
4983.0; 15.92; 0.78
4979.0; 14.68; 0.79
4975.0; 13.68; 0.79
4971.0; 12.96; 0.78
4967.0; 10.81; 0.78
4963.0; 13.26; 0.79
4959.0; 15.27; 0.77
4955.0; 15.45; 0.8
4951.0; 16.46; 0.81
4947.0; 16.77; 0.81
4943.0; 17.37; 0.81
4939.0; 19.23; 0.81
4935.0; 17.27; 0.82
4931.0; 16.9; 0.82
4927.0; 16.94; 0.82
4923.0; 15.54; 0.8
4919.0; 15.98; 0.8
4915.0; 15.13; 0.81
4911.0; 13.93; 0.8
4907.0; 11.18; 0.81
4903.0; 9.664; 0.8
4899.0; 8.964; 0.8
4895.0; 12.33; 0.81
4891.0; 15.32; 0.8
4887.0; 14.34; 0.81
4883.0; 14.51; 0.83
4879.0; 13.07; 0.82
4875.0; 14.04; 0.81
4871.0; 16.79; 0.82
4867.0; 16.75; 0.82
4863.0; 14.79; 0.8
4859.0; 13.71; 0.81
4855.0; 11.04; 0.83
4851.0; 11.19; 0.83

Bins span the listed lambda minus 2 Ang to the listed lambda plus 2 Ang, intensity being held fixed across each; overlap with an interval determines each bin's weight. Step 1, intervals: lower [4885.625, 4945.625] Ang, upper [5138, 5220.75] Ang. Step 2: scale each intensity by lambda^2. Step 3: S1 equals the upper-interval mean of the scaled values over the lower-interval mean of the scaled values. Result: 1.3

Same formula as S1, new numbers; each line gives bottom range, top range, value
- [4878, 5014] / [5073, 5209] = 1.25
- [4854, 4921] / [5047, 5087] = 1.11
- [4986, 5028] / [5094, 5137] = 1.19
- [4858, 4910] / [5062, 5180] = 1.36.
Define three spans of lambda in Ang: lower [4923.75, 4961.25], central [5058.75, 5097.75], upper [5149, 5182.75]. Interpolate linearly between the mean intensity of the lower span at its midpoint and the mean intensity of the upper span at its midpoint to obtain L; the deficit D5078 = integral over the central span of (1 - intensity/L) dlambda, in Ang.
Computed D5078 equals 7.5 Ang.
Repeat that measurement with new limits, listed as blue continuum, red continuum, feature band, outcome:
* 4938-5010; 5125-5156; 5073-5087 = 3.51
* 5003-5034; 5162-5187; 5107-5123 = -0.86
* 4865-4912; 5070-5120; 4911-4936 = -4.10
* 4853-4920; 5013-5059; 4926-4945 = -4.71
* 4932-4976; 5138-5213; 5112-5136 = -0.91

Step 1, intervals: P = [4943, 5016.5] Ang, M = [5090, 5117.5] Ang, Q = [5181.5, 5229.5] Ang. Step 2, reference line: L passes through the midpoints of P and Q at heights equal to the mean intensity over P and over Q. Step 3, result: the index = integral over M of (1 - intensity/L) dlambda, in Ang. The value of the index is -1.7 Ang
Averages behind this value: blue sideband 15.3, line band 17.7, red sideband 17.8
